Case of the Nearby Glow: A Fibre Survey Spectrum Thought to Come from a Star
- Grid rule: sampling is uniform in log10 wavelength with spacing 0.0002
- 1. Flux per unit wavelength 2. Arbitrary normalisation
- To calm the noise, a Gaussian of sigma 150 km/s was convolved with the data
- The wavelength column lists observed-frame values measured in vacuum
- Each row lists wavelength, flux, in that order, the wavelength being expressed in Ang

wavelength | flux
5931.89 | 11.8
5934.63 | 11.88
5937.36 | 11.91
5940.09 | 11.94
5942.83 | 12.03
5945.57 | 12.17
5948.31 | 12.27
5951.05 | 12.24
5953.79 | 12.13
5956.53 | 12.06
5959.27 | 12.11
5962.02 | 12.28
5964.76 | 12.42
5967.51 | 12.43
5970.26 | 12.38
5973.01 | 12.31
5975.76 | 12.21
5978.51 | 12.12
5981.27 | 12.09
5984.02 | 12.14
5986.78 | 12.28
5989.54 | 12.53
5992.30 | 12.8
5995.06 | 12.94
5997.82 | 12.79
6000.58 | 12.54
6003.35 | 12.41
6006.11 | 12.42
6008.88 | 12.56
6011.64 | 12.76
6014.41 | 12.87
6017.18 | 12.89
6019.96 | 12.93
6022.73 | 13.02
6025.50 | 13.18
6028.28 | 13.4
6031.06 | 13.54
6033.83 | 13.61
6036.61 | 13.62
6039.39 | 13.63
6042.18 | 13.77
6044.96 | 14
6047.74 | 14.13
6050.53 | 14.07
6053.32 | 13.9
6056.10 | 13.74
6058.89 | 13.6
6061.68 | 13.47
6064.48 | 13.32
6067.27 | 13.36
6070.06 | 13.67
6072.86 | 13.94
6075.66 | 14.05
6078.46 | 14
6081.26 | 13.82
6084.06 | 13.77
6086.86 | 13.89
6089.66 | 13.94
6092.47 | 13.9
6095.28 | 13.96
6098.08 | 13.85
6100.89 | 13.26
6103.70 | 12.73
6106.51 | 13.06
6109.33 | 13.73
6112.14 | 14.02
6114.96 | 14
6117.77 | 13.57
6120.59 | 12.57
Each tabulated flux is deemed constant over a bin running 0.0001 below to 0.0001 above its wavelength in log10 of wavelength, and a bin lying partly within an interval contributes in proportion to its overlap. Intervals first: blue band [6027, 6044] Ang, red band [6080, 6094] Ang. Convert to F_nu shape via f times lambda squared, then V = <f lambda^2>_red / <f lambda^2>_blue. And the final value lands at 1.04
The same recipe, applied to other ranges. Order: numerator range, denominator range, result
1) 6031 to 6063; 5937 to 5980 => 1.16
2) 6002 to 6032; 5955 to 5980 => 1.07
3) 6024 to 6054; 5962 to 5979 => 1.14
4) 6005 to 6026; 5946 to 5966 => 1.07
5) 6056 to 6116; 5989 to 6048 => 1.07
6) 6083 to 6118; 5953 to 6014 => 1.15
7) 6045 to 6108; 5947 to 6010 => 1.14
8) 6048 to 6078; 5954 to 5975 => 1.16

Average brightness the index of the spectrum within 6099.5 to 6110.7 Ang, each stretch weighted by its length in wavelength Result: 13.2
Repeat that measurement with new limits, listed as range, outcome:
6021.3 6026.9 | 13.1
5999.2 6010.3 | 12.5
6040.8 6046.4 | 13.9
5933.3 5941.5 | 11.9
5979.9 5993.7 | 12.4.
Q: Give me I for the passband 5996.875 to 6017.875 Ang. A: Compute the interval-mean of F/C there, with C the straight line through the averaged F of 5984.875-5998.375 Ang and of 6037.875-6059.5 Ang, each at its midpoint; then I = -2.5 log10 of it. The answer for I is 0.03 mag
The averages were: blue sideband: 12.6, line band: 12.6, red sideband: 13.9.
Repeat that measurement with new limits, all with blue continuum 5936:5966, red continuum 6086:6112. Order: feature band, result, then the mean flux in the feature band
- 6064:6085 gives -0.03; 13.8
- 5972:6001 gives 0.01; 12.4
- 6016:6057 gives -0.05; 13.6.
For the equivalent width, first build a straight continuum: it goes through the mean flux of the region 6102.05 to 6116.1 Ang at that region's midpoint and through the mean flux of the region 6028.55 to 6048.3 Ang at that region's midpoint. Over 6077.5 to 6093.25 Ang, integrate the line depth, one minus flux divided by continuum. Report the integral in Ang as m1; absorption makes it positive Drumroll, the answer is -0.4 Ang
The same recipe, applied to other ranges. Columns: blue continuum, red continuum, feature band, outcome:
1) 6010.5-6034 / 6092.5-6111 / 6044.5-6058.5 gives -0.7 Ang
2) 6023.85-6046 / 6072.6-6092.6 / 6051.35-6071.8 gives 0.2 Ang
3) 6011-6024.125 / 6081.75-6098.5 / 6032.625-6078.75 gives -1.2 Ang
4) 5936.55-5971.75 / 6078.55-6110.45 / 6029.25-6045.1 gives -0.7 Ang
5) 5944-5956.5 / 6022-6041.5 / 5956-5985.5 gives 0.6 Ang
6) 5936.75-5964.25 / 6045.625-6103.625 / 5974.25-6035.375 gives 0.6 Ang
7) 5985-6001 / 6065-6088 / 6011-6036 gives -0.2 Ang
